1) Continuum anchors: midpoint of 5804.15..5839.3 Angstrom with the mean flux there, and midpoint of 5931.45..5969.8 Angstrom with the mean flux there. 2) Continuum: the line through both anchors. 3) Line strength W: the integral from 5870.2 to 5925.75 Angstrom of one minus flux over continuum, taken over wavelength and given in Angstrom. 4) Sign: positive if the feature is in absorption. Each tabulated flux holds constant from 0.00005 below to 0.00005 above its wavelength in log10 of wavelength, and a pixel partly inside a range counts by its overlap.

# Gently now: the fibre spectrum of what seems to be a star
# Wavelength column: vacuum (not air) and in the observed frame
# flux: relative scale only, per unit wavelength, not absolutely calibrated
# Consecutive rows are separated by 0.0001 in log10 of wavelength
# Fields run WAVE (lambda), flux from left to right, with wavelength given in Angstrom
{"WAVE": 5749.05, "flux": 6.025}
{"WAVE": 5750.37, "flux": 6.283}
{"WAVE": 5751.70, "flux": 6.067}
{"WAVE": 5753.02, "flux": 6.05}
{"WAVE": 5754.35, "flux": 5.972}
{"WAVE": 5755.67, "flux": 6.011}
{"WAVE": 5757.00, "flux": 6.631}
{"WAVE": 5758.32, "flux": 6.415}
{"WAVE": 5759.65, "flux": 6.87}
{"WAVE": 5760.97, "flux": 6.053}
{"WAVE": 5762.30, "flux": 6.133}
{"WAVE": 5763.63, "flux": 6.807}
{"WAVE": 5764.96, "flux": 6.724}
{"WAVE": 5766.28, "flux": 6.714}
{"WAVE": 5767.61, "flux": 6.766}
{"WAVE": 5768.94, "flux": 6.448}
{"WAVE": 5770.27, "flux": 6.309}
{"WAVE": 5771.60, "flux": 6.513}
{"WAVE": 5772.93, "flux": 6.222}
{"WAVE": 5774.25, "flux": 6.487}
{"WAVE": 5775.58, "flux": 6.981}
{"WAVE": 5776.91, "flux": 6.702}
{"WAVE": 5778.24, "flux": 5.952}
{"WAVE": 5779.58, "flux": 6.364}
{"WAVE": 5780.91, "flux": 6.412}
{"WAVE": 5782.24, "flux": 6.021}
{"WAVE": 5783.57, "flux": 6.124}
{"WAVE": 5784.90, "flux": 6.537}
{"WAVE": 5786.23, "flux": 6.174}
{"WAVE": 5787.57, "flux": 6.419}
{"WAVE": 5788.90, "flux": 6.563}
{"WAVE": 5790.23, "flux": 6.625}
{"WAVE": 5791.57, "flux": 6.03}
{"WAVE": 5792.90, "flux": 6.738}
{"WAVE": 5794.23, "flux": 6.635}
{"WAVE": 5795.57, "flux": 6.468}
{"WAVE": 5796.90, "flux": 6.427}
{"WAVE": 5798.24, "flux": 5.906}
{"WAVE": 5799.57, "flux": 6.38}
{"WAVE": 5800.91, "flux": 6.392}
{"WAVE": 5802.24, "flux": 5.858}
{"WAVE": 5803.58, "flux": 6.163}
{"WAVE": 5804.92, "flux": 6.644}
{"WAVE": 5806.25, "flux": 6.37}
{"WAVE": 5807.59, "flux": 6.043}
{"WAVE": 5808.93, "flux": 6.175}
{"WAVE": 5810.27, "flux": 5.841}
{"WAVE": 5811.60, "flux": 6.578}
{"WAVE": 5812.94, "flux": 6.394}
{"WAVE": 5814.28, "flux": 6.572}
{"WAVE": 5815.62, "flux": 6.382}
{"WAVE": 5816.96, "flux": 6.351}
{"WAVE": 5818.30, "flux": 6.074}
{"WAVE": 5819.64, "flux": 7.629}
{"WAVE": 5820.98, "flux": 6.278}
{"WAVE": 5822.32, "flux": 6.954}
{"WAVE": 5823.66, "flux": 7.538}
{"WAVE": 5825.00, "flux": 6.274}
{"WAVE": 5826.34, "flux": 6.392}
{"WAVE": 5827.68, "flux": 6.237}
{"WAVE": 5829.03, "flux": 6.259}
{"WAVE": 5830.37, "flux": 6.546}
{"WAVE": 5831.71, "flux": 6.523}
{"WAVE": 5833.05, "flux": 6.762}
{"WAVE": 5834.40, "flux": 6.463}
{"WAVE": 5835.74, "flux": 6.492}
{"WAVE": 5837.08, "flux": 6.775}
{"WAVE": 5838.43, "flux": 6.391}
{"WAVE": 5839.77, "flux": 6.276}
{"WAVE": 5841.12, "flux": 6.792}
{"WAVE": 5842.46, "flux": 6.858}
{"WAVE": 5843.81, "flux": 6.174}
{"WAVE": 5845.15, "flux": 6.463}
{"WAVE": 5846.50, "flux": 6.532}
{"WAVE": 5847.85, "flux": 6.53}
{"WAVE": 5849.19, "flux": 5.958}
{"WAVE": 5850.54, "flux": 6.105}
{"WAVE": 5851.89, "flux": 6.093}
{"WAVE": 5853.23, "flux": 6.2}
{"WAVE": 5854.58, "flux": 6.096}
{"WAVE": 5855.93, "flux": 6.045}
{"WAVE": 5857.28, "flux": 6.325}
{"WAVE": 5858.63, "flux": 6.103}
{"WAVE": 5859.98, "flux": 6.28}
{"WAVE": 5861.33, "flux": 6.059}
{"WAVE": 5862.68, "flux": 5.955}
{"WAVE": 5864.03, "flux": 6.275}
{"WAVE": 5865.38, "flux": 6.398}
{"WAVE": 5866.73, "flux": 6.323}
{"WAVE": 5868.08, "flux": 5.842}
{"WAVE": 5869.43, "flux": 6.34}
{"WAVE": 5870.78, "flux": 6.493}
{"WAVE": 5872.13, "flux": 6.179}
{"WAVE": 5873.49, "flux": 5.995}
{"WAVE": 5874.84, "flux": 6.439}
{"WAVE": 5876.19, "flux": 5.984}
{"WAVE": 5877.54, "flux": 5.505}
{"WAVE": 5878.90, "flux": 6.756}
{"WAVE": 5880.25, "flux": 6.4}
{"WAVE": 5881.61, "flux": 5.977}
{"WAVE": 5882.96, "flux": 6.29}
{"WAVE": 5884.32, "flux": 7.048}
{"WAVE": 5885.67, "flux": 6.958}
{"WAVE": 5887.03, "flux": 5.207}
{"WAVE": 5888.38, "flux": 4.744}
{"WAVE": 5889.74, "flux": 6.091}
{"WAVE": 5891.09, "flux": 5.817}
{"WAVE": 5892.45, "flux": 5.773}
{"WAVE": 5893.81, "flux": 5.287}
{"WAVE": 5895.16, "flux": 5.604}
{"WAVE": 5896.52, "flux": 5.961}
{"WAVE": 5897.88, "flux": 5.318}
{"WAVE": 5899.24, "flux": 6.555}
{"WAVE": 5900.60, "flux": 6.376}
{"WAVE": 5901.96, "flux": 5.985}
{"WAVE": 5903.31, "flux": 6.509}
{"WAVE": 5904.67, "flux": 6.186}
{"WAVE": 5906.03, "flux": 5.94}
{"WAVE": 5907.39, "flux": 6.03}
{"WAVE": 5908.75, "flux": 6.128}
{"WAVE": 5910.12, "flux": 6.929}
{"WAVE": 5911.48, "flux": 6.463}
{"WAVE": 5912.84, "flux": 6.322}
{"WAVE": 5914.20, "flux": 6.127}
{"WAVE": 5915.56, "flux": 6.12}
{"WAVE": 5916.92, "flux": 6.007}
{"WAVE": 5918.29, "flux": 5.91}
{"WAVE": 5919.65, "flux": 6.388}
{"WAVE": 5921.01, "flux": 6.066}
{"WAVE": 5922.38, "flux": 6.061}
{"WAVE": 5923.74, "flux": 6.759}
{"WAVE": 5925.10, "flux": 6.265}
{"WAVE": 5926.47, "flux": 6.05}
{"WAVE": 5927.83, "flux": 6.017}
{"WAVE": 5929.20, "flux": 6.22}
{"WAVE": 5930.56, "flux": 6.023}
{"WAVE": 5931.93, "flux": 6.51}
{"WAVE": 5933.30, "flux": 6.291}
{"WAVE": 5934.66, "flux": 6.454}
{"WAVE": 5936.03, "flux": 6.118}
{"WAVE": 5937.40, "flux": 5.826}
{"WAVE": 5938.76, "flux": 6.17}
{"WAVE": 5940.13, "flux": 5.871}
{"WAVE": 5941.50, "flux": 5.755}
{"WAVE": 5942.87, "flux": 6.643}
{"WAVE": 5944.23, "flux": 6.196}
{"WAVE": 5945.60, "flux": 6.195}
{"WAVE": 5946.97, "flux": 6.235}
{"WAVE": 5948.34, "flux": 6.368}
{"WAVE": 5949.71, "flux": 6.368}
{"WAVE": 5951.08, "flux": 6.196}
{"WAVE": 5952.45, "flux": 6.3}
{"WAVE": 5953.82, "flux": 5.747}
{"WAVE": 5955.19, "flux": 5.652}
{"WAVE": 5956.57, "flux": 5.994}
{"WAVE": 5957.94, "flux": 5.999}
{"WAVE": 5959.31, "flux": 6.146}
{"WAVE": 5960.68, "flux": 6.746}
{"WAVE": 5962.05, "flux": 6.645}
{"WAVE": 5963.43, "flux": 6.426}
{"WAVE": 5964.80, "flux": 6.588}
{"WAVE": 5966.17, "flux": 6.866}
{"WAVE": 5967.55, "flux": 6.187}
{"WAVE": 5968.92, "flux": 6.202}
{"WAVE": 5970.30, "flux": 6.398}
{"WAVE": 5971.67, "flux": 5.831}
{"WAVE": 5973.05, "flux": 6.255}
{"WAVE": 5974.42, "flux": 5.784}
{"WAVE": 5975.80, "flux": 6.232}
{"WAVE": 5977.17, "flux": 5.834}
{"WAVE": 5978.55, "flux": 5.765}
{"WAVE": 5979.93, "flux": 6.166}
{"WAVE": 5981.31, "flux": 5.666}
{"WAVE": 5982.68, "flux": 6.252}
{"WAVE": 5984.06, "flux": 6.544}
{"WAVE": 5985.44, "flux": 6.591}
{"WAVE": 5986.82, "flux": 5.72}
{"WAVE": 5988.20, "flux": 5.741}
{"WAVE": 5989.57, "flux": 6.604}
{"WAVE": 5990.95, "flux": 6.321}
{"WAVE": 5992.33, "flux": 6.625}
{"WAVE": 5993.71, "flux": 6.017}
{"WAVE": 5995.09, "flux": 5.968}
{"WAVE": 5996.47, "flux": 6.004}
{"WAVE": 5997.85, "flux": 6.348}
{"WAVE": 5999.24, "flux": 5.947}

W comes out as 1.95 Angstrom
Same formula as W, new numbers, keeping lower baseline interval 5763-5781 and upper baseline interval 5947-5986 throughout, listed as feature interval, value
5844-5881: 1.0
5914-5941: 0.5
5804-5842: -0.3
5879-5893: 0.6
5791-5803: 0.3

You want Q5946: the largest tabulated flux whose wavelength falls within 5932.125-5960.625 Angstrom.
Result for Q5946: 6.643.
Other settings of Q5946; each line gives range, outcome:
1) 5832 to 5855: 6.858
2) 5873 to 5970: 7.048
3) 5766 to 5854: 7.629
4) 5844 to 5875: 6.532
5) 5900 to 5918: 6.929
